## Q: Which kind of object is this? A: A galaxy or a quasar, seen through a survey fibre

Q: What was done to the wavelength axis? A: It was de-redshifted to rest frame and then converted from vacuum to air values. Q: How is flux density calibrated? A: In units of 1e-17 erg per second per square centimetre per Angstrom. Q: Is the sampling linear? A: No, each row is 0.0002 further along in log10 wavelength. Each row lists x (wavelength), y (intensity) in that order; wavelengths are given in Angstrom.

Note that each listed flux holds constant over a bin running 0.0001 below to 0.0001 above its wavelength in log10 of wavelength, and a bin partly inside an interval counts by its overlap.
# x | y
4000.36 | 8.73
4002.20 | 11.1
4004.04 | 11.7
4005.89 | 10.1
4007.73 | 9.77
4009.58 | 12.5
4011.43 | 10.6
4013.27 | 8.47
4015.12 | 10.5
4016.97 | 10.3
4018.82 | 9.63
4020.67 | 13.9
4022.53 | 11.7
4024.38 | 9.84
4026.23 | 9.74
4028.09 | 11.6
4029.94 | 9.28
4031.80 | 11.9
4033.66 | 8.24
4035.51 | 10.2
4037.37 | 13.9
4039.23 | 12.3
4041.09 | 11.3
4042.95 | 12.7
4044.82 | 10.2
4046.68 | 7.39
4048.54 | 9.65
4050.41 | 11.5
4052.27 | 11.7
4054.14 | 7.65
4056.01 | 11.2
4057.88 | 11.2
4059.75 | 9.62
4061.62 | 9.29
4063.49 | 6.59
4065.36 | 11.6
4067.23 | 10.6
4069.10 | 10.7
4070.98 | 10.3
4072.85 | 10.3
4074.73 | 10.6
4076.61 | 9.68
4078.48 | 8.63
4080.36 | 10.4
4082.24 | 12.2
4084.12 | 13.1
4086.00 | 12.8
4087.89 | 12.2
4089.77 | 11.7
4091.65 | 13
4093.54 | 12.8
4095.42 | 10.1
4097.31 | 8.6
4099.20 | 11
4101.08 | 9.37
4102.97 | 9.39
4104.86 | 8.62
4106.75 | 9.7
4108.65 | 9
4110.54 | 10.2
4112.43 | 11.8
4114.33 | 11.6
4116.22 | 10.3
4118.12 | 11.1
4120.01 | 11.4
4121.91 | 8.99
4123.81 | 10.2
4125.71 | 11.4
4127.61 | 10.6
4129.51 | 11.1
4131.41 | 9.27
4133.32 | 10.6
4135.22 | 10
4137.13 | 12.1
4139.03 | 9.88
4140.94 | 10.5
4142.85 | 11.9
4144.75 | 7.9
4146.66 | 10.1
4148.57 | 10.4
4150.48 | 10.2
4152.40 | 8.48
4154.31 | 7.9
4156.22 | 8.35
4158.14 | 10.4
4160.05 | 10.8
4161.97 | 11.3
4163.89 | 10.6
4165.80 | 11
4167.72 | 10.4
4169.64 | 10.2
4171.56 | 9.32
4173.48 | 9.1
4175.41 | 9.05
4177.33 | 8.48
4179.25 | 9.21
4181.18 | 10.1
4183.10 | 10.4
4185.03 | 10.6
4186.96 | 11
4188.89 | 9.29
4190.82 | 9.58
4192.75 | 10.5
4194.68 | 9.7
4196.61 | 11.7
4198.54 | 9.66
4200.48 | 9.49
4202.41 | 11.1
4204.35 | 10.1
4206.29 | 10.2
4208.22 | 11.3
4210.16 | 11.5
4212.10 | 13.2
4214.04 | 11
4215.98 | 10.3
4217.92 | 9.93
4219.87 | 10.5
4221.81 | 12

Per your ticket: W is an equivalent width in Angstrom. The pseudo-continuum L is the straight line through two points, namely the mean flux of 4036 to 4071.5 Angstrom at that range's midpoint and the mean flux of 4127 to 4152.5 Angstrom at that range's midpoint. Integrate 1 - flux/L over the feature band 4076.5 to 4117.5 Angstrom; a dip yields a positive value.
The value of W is -1.5 Angstrom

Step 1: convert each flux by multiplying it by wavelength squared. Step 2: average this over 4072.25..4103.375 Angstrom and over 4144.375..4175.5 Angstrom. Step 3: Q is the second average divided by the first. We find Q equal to 0.92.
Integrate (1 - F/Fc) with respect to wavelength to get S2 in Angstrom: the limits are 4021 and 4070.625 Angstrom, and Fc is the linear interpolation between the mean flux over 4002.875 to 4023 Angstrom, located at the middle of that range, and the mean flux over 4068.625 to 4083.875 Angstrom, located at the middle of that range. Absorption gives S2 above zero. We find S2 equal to 0.71 Angstrom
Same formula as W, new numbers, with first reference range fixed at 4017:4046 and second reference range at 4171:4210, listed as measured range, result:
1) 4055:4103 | 0.3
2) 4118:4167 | 0.5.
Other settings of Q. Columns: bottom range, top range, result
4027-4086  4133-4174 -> 1.00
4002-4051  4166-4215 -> 1.04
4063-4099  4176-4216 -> 1.01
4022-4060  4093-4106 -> 0.96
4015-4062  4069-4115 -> 1.03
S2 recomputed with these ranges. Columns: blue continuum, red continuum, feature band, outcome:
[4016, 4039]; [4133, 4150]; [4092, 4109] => 0.9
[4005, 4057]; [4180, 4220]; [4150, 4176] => 1.9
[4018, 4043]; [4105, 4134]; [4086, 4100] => -1.1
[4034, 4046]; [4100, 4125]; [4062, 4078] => 1.4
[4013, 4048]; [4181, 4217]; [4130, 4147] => 0.6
